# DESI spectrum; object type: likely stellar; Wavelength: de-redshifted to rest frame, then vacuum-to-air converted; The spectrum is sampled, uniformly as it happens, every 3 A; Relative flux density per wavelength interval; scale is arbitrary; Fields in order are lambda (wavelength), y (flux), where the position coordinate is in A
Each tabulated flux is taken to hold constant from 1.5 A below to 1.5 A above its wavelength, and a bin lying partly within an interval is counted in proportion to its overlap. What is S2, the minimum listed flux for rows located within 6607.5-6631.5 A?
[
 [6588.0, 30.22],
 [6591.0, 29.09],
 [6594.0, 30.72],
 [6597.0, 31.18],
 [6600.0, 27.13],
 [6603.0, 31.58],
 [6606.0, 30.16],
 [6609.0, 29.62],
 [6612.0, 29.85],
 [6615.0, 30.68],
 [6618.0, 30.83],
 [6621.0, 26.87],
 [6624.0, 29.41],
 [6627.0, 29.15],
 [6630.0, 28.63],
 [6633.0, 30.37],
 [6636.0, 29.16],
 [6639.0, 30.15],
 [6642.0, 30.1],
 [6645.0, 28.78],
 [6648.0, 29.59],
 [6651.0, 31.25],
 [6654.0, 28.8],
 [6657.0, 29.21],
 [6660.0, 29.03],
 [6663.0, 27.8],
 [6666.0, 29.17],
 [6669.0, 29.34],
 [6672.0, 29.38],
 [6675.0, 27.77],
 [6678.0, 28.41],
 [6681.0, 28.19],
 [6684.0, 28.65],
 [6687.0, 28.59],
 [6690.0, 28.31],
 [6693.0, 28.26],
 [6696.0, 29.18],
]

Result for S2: 26.87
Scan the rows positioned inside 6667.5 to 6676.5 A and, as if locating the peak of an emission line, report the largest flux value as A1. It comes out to 29.38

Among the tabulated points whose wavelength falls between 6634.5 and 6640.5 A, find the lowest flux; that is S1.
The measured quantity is 29.16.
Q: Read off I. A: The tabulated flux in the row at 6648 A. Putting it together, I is 29.59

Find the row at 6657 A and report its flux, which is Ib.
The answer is 29.21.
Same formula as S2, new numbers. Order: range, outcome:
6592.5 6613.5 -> 27.13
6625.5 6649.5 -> 28.63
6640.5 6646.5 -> 28.78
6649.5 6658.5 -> 28.8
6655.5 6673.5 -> 27.8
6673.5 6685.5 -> 27.77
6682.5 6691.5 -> 28.31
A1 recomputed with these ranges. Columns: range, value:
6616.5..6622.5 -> 30.83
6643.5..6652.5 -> 31.25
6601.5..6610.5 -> 31.58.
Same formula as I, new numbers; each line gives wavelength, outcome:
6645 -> 28.78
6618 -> 30.83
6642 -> 30.1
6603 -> 31.58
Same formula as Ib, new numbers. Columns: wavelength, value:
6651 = 31.25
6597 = 31.18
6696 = 29.18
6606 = 30.16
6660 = 29.03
